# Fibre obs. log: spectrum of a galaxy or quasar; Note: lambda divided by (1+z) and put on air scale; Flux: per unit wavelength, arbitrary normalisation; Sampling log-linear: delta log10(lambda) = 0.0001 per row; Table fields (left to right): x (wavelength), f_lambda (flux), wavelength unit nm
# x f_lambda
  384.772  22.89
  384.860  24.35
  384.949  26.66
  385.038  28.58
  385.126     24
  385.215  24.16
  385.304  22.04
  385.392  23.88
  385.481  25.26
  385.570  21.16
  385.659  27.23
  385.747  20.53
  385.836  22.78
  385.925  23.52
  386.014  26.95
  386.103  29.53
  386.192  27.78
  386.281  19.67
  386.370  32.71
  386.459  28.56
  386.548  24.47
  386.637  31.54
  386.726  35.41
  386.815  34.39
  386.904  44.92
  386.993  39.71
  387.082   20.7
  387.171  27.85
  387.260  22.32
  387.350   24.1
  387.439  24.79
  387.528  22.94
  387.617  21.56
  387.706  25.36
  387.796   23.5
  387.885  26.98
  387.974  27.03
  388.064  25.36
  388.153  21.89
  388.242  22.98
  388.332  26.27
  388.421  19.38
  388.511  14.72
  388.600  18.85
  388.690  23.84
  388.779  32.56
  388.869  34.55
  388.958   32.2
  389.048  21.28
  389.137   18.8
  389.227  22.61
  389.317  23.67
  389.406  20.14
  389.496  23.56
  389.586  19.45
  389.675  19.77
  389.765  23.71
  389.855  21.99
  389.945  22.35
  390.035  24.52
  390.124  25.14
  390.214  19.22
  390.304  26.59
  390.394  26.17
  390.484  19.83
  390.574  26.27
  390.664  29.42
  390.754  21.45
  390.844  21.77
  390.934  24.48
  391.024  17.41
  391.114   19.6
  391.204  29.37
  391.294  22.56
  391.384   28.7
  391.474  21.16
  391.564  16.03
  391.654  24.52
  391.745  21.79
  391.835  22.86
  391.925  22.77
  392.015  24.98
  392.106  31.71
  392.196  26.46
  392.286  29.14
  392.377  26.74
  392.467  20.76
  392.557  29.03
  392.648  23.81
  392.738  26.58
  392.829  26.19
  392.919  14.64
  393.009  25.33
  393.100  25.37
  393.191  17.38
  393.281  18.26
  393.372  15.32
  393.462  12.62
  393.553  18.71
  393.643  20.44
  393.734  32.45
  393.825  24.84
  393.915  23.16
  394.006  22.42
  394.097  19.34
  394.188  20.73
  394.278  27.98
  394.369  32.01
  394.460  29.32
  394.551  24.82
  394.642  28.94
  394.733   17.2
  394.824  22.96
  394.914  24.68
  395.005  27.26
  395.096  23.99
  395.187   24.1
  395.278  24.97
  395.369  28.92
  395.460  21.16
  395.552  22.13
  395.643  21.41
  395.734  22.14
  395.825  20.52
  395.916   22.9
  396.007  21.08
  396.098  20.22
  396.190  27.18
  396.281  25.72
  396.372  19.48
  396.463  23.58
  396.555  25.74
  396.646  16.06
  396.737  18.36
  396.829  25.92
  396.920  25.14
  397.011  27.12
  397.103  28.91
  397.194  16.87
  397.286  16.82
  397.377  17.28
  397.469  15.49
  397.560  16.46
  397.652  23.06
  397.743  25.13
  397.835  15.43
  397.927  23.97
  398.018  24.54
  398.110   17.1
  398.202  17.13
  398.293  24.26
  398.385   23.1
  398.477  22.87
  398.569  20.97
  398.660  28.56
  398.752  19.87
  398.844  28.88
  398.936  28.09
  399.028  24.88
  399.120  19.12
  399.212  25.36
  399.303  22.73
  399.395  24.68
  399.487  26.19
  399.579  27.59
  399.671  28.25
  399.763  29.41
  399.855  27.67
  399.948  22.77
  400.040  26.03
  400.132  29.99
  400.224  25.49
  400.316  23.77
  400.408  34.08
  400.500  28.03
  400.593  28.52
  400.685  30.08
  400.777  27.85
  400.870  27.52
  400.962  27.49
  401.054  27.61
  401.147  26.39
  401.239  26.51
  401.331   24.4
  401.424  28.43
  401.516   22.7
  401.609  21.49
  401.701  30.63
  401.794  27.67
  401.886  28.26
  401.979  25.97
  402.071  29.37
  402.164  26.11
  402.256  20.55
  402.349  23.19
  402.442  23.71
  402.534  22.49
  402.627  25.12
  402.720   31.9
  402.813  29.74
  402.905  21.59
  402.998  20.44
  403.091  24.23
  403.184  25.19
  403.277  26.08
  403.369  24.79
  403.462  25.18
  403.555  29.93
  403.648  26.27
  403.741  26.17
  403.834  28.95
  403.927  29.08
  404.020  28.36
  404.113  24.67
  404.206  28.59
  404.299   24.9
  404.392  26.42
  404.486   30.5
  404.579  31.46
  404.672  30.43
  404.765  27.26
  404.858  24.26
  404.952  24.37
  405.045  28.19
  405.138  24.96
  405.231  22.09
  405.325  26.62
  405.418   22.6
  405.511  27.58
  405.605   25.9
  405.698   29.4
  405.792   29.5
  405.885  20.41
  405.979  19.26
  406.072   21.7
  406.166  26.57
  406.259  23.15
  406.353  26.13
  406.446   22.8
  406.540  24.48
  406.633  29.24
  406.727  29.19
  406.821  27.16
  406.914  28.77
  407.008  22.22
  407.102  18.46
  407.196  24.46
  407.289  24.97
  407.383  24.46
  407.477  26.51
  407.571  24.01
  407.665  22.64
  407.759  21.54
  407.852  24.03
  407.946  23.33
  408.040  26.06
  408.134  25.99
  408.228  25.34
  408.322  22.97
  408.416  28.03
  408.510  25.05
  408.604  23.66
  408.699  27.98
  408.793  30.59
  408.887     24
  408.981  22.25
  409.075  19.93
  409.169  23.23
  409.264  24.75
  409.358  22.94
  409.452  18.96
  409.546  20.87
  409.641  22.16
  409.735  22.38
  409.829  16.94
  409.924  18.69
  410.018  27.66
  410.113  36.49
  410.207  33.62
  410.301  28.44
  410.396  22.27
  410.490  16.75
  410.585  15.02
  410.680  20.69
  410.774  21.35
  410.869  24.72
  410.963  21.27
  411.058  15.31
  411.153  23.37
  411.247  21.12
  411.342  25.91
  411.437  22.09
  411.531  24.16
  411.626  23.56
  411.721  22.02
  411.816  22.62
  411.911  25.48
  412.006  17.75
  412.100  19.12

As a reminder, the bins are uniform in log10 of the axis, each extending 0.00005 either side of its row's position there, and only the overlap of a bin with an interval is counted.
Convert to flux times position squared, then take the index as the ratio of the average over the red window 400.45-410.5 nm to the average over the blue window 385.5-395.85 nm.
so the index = 1.13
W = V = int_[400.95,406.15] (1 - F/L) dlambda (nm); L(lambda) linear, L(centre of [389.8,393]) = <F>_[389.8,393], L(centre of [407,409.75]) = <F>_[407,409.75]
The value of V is -0.47 nm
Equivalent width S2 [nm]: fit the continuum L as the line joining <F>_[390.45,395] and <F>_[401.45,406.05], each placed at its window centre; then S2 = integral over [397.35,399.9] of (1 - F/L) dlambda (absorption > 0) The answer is 0.17 nm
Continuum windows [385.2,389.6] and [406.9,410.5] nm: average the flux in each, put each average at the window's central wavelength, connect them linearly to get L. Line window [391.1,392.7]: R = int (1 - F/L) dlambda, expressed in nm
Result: 0.039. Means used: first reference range 25.6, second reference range 24.2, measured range 24.7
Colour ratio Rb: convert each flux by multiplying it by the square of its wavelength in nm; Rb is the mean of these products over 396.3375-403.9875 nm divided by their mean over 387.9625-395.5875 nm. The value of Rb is 1.10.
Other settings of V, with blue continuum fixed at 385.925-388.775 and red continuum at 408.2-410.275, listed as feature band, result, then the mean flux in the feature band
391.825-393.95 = 0.21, 23.3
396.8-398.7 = 0.29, 21.7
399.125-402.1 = -0.19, 26.9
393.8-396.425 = 0.19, 23.8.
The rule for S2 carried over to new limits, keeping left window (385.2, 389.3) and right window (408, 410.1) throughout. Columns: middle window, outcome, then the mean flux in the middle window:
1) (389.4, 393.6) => 0.42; 22.9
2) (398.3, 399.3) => 0.03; 24.1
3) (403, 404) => -0.08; 26.4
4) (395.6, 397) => 0.14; 22.5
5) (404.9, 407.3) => -0.09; 25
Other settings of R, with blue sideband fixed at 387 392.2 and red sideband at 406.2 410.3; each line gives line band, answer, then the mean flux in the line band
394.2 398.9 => 0.226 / 22.9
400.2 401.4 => -0.162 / 27.6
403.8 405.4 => -0.166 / 27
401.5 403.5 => -0.078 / 25.3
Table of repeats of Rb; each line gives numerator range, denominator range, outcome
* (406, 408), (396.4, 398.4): 1.21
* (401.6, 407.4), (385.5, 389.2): 1.08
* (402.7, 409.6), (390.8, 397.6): 1.17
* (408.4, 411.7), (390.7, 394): 1.10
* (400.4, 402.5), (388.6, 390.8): 1.18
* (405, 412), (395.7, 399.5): 1.13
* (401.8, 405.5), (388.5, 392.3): 1.18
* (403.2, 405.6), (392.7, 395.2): 1.22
